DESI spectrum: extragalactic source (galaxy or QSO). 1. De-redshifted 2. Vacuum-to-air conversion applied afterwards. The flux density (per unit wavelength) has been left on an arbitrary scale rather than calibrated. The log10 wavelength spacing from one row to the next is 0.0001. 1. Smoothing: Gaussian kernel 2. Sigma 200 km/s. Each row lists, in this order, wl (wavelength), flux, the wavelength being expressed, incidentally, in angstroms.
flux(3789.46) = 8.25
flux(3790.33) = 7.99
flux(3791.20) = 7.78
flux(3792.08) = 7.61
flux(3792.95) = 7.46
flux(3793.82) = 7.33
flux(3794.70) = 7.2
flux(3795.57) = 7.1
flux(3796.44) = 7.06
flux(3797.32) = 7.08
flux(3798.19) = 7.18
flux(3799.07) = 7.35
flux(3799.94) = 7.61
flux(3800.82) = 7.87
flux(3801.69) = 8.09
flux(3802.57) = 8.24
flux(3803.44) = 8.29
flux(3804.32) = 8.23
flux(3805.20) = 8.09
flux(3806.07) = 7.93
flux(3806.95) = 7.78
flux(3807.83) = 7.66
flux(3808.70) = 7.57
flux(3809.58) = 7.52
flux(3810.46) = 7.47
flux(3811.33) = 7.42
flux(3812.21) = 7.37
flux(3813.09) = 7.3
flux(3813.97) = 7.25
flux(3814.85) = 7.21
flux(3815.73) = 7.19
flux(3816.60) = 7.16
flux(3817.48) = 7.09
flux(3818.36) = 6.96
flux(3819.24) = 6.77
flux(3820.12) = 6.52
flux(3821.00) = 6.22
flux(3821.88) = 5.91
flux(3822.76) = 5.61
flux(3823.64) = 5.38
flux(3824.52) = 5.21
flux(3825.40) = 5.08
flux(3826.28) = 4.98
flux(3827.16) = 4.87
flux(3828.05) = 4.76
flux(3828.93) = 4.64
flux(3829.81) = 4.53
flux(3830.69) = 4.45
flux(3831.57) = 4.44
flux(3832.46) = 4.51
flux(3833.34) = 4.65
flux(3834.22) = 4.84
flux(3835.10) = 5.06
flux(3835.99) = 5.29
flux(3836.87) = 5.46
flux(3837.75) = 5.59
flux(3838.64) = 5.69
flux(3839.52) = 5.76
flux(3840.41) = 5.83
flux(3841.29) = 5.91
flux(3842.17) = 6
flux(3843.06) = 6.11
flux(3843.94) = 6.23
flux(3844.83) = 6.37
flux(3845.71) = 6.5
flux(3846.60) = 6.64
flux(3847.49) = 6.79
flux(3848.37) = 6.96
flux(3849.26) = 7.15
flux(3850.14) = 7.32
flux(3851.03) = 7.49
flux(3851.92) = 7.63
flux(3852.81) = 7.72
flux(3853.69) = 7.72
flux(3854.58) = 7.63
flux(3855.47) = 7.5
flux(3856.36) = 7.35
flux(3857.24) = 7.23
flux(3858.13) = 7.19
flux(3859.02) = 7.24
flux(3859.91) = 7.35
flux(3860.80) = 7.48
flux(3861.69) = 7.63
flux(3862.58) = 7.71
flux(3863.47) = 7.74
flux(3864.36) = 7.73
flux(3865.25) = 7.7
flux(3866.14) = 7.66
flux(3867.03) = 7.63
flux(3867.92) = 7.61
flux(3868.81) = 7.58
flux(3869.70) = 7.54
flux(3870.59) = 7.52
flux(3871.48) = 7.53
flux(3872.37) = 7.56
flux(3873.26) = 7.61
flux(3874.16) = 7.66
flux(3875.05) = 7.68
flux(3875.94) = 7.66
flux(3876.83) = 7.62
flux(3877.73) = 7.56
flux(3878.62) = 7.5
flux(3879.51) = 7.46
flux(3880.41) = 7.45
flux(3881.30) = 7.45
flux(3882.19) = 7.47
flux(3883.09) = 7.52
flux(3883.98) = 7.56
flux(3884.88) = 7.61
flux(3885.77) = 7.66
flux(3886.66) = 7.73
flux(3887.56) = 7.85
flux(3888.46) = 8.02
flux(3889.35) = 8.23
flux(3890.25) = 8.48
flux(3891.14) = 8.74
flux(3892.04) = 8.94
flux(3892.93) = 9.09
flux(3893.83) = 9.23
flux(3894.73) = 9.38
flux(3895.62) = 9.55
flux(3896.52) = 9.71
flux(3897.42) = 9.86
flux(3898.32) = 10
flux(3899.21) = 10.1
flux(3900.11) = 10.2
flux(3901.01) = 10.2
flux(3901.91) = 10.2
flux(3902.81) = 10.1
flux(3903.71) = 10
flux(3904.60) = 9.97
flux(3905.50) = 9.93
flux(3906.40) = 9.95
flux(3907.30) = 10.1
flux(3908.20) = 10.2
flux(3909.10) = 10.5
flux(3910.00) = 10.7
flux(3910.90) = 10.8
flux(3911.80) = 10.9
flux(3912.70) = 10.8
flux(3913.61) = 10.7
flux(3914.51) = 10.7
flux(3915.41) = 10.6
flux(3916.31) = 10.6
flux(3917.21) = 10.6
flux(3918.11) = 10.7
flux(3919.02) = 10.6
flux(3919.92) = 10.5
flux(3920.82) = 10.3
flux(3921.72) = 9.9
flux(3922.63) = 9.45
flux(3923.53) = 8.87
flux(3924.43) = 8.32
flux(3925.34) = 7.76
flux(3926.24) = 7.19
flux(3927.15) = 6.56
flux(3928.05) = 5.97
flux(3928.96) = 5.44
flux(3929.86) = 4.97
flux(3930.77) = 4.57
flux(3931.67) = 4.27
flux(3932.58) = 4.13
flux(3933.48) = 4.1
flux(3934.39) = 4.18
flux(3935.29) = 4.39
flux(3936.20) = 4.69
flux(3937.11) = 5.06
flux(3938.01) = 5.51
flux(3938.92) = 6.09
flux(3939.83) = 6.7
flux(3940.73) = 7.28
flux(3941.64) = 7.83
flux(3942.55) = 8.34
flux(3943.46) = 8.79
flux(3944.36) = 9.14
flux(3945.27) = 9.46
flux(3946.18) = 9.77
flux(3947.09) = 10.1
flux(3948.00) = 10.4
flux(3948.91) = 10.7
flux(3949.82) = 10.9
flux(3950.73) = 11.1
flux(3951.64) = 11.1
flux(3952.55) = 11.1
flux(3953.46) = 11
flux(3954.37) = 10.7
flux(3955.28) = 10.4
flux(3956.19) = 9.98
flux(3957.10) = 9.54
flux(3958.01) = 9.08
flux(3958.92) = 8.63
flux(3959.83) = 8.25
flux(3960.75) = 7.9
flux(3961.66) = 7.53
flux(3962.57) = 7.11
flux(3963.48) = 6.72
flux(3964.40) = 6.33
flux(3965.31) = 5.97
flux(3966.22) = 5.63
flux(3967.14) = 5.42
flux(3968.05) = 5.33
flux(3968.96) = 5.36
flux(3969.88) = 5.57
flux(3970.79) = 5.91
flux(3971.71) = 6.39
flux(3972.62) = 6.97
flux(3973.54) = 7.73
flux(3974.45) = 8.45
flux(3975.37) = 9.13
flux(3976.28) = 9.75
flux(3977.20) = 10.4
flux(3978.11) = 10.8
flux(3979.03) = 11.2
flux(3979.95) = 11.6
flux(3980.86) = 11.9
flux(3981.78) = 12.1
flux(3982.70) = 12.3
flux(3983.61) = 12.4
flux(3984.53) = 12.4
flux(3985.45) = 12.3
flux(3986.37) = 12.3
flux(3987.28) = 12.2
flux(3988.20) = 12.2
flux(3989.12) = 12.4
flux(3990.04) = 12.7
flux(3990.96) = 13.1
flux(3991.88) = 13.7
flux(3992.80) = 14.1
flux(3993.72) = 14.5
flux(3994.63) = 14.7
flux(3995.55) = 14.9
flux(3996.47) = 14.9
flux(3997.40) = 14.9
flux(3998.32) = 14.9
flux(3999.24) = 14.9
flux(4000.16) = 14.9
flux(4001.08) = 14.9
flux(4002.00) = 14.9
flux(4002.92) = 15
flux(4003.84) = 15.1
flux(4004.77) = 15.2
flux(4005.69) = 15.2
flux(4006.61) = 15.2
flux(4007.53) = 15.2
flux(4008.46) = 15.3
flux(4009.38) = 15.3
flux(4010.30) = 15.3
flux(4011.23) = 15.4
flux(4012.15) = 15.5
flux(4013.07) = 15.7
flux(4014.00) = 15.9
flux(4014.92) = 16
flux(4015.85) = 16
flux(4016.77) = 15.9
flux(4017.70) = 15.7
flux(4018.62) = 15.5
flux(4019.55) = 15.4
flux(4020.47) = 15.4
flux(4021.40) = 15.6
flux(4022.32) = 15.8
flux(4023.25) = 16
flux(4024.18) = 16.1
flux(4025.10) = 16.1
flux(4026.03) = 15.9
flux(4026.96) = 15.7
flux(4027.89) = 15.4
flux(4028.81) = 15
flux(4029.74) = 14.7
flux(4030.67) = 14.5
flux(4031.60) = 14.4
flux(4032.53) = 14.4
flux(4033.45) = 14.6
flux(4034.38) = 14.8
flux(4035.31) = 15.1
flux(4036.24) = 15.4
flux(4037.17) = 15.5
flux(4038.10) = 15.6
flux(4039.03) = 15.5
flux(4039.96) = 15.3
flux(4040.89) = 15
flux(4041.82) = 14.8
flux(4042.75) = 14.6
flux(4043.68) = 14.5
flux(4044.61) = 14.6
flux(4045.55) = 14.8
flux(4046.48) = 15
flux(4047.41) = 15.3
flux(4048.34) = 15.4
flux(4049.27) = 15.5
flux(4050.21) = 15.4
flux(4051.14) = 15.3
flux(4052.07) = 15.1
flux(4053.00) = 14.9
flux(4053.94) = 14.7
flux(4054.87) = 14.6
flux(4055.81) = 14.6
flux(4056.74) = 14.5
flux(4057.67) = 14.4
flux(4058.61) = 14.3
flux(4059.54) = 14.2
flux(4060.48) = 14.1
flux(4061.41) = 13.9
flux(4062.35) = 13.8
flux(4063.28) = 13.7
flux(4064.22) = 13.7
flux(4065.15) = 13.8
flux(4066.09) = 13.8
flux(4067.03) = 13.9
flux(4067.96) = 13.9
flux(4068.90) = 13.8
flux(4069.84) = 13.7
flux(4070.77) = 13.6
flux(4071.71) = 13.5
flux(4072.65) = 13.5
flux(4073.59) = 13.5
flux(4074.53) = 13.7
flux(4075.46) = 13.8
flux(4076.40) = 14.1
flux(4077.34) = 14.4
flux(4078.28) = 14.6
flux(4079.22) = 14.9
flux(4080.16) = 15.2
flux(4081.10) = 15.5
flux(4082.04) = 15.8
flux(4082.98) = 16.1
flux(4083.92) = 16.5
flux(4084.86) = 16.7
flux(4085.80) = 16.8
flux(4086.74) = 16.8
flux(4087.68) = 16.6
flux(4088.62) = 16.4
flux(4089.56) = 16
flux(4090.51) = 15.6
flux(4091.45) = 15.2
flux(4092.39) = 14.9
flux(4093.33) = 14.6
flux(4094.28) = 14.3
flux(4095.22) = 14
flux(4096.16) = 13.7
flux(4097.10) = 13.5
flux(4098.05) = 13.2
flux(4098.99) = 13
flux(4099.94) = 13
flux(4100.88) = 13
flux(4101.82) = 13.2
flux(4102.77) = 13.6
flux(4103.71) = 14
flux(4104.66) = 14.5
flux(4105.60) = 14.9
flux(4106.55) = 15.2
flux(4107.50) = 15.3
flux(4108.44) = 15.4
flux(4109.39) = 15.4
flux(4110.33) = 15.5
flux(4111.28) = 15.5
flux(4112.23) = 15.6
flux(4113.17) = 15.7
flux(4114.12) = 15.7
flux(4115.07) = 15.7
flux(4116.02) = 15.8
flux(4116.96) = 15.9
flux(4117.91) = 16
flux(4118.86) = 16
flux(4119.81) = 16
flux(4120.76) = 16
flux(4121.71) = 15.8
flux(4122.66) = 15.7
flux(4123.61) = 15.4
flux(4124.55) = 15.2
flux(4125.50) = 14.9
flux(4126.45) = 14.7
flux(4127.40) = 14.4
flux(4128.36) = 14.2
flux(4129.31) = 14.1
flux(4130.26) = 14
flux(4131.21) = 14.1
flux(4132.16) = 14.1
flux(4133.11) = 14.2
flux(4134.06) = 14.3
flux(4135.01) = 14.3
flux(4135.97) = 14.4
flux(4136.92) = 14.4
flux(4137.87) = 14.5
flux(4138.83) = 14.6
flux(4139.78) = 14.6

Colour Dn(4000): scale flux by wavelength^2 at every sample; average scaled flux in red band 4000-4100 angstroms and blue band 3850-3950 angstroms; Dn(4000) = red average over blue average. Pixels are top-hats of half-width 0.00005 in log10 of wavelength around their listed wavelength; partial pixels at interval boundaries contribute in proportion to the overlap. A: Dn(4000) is 1.9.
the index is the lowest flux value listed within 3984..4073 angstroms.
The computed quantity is 12.2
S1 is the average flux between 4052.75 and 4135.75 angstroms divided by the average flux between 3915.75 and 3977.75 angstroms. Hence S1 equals 1.9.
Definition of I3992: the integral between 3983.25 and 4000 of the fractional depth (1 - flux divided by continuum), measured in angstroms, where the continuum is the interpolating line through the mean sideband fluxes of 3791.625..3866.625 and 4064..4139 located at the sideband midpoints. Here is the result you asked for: -2.9 angstroms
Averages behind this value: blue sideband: 6.73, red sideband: 14.8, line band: 13.6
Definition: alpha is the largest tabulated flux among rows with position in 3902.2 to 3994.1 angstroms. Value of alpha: 14.5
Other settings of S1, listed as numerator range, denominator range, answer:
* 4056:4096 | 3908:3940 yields 1.84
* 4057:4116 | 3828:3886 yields 2.14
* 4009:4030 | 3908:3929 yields 1.63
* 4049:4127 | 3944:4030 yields 1.22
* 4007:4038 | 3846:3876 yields 2.06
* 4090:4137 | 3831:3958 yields 1.84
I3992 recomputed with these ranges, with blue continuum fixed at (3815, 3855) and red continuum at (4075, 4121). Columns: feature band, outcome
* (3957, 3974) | 5.9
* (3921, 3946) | 7.2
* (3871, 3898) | -1.3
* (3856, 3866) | -0.8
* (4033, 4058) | -3.3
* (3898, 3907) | -1.9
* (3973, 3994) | -1.0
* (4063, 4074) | 0.3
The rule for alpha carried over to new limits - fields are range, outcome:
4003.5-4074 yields 16.1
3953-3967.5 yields 11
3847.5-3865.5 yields 7.74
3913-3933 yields 10.7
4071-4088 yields 16.8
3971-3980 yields 11.6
